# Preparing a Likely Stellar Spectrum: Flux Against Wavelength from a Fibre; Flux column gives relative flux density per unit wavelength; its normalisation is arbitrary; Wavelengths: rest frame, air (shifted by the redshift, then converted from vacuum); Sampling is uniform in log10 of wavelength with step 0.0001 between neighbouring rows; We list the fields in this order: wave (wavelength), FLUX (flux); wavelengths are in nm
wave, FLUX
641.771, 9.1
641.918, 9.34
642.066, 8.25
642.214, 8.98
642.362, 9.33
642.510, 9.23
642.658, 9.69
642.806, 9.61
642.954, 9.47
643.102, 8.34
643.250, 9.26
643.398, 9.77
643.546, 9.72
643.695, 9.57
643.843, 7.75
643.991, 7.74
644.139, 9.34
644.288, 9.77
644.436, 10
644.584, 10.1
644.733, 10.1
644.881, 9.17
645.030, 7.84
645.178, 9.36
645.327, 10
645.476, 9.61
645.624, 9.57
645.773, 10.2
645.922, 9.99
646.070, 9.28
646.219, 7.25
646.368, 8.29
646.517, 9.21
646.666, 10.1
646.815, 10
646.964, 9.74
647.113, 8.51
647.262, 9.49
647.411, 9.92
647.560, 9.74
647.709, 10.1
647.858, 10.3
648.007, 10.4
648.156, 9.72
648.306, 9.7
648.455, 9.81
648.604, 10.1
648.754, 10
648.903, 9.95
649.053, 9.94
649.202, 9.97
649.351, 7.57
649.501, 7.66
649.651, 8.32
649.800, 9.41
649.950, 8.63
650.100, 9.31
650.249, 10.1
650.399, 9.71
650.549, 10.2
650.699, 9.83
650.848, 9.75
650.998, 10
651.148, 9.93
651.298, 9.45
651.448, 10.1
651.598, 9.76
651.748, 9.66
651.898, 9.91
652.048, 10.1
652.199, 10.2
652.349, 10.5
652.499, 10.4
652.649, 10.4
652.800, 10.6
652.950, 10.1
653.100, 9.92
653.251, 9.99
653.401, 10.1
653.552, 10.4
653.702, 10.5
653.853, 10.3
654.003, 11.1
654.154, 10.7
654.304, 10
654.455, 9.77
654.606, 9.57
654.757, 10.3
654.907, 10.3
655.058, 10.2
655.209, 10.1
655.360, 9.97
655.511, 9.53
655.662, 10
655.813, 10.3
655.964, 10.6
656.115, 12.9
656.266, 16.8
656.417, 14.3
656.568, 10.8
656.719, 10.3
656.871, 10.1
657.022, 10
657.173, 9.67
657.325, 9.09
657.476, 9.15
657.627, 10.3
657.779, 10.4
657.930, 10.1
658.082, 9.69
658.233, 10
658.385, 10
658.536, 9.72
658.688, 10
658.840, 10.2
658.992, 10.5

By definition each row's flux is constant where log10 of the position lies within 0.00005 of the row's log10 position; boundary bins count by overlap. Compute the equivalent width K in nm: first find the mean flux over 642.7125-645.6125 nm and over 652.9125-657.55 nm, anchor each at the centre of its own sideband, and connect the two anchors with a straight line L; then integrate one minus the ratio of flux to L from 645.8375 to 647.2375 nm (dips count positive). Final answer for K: 0.058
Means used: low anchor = 9.3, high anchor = 10.5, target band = 9.17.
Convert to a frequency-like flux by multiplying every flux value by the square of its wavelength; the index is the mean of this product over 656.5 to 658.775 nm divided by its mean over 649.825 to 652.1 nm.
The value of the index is 1.0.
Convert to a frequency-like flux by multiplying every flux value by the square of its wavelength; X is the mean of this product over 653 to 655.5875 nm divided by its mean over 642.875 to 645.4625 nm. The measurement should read 1.13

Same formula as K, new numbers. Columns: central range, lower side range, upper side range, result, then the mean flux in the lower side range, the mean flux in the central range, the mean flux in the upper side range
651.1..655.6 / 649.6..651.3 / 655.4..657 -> 0.17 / 9.58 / 10.1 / 11.5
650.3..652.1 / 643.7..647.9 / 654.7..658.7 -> 0.02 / 9.37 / 9.87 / 10.6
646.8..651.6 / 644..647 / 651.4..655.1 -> 0.09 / 9.4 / 9.6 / 10.2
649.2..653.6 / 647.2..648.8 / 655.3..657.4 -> 0.28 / 9.94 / 9.72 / 11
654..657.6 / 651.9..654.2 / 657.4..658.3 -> -0.19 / 10.3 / 10.6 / 9.95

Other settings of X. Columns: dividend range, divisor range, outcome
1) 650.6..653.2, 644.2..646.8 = 1.09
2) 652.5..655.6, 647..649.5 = 1.08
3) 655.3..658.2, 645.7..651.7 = 1.15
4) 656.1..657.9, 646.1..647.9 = 1.22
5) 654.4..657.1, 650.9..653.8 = 1.09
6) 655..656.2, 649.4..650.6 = 1.17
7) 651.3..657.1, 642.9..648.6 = 1.15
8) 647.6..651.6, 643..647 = 1.05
